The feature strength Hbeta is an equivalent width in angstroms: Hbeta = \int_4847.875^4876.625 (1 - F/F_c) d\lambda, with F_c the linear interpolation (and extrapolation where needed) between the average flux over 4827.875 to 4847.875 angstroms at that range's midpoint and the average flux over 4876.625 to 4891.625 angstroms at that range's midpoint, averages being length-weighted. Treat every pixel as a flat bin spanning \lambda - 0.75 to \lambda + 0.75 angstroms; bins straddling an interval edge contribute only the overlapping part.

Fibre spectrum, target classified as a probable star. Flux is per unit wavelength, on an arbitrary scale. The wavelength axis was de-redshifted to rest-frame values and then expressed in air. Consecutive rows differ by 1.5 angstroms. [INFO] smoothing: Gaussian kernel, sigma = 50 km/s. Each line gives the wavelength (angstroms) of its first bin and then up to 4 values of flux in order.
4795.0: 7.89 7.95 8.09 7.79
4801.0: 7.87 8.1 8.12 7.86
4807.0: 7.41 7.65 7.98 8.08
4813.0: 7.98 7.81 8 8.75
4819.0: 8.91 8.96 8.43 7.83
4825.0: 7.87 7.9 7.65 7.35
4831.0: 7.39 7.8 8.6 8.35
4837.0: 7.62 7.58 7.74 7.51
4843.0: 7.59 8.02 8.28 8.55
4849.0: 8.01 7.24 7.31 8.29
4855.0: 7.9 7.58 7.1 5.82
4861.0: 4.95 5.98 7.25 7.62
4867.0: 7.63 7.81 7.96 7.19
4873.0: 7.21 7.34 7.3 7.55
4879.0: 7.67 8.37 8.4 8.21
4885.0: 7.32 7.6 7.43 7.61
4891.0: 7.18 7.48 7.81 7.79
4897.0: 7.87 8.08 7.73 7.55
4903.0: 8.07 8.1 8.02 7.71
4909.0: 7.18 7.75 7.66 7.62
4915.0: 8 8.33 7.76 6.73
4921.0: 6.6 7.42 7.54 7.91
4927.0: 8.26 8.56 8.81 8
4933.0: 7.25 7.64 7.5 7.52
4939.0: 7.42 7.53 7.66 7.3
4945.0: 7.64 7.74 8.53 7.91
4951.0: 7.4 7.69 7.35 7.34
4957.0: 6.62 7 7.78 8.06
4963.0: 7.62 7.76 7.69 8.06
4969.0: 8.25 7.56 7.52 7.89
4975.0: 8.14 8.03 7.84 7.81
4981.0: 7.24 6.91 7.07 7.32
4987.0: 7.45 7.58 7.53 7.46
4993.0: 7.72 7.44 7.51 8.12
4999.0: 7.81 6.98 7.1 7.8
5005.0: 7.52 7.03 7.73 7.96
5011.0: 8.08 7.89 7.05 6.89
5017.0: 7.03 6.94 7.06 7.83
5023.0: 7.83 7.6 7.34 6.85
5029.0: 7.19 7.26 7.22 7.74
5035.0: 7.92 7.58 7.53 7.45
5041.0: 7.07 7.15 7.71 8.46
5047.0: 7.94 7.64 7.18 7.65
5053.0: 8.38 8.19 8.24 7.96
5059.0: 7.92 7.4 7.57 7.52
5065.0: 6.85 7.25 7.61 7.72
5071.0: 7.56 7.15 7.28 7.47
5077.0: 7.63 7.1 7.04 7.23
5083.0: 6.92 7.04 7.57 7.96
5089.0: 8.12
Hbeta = 2.0 angstroms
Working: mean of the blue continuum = 7.85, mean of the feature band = 7.25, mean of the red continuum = 7.73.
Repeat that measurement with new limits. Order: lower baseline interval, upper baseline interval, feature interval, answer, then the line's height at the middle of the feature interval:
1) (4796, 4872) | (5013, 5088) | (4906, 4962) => -0.2 angstroms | 7.62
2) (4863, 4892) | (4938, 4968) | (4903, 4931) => -0.7 angstroms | 7.6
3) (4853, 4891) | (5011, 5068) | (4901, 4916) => -0.7 angstroms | 7.42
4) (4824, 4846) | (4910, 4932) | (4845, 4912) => 2.0 angstroms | 7.8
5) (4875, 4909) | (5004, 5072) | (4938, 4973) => 0.1 angstroms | 7.66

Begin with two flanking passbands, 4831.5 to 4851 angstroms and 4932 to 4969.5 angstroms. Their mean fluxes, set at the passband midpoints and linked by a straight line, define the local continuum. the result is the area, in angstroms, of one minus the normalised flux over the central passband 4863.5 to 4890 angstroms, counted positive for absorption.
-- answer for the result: 0.6 angstroms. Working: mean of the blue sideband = 7.92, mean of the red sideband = 7.61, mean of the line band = 7.64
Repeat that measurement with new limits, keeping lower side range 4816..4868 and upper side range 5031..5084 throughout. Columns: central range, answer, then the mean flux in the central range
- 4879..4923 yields -0.3 angstroms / 7.7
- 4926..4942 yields -0.4 angstroms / 7.84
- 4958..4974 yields -0.3 angstroms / 7.75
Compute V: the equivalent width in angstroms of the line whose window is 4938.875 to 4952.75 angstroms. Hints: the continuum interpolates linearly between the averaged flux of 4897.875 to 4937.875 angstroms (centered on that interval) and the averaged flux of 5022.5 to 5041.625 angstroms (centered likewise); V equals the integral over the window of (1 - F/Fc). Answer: 0.0 angstroms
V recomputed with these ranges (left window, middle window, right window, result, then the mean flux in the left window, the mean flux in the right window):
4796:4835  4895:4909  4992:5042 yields -0.1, 8.01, 7.46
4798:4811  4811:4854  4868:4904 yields -0.9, 7.87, 7.69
